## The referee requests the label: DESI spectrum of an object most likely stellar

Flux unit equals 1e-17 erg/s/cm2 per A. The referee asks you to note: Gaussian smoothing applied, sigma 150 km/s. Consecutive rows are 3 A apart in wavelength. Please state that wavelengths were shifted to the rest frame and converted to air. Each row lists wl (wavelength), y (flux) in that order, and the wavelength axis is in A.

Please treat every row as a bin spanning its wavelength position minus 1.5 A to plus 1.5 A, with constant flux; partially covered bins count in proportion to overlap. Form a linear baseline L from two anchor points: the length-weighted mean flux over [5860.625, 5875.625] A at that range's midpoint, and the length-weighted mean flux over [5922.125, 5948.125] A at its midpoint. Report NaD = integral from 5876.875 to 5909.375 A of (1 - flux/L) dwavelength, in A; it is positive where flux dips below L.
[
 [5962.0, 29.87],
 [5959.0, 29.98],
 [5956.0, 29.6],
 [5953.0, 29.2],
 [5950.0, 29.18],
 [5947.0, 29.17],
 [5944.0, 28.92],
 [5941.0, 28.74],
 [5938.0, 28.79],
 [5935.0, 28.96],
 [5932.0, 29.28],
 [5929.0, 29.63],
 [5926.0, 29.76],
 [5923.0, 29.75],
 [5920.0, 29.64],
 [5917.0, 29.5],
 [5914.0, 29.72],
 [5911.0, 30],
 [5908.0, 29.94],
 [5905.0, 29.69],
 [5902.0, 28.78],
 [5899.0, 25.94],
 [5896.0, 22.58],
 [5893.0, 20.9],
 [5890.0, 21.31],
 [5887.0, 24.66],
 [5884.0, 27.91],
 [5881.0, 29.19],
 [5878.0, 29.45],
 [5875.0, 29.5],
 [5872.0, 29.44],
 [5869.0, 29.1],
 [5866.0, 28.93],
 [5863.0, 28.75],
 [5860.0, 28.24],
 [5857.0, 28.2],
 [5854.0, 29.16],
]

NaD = 3.1 A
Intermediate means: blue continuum 29.1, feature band 26.3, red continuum 29.2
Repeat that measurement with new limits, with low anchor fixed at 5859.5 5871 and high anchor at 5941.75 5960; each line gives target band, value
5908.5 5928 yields -0.41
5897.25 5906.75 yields 0.33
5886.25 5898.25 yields 2.71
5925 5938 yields -0.06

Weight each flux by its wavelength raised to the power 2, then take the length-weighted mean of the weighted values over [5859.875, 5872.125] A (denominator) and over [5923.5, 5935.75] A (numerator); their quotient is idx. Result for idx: 1.04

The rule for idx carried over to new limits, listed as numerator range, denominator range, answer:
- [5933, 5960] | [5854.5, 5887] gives 1.04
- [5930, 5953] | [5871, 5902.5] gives 1.13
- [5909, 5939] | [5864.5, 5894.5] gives 1.11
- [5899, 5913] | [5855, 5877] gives 1.02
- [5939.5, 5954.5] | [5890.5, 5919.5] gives 1.08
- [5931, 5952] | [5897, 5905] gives 1.07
